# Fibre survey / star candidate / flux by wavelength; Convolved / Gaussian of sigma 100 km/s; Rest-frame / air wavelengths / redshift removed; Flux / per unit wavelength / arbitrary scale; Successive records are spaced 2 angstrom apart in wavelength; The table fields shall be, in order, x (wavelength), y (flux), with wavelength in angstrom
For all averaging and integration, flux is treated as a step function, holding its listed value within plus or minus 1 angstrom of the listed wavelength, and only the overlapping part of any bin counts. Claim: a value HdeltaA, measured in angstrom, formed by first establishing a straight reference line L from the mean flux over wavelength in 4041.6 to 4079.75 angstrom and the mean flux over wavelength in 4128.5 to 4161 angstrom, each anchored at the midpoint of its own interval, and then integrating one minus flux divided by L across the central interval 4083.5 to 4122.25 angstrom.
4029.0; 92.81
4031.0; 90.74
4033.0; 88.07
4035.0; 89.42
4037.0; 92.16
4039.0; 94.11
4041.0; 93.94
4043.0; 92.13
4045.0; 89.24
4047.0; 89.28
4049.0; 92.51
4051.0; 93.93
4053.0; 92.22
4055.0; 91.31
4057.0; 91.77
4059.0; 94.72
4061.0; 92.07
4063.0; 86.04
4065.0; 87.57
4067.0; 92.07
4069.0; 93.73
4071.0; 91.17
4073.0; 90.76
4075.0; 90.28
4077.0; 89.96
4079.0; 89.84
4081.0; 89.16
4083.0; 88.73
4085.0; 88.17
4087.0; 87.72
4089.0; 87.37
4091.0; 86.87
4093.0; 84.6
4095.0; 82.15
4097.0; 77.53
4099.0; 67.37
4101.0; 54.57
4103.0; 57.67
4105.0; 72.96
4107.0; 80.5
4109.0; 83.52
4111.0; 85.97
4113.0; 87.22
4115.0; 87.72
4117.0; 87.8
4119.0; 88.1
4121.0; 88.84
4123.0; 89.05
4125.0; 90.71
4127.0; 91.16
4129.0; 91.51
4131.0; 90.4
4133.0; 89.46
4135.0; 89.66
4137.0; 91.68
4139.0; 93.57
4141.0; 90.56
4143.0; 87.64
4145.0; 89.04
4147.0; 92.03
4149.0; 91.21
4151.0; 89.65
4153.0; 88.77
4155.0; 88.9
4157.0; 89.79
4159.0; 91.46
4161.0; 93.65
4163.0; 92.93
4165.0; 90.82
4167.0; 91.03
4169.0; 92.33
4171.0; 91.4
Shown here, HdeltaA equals 4.16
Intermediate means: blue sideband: 91.1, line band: 81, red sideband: 90.4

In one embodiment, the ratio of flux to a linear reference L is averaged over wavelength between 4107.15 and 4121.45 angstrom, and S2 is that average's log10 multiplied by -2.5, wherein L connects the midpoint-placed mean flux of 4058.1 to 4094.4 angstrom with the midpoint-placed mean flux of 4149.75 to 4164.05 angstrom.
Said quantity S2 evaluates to 0.04 mag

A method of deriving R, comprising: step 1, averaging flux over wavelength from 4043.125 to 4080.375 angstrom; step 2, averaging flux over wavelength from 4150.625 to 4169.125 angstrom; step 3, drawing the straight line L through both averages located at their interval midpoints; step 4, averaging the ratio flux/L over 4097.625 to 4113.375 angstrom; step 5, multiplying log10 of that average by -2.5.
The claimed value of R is 0.23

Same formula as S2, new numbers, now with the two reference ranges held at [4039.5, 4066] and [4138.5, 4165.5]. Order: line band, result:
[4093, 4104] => 0.29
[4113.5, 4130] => 0.02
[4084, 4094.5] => 0.05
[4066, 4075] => -0.01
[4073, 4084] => 0.02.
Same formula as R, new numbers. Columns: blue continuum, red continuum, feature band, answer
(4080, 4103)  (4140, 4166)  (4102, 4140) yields -0.01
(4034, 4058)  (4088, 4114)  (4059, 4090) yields -0.07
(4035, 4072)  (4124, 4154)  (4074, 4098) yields 0.05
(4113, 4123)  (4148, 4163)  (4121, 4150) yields -0.01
